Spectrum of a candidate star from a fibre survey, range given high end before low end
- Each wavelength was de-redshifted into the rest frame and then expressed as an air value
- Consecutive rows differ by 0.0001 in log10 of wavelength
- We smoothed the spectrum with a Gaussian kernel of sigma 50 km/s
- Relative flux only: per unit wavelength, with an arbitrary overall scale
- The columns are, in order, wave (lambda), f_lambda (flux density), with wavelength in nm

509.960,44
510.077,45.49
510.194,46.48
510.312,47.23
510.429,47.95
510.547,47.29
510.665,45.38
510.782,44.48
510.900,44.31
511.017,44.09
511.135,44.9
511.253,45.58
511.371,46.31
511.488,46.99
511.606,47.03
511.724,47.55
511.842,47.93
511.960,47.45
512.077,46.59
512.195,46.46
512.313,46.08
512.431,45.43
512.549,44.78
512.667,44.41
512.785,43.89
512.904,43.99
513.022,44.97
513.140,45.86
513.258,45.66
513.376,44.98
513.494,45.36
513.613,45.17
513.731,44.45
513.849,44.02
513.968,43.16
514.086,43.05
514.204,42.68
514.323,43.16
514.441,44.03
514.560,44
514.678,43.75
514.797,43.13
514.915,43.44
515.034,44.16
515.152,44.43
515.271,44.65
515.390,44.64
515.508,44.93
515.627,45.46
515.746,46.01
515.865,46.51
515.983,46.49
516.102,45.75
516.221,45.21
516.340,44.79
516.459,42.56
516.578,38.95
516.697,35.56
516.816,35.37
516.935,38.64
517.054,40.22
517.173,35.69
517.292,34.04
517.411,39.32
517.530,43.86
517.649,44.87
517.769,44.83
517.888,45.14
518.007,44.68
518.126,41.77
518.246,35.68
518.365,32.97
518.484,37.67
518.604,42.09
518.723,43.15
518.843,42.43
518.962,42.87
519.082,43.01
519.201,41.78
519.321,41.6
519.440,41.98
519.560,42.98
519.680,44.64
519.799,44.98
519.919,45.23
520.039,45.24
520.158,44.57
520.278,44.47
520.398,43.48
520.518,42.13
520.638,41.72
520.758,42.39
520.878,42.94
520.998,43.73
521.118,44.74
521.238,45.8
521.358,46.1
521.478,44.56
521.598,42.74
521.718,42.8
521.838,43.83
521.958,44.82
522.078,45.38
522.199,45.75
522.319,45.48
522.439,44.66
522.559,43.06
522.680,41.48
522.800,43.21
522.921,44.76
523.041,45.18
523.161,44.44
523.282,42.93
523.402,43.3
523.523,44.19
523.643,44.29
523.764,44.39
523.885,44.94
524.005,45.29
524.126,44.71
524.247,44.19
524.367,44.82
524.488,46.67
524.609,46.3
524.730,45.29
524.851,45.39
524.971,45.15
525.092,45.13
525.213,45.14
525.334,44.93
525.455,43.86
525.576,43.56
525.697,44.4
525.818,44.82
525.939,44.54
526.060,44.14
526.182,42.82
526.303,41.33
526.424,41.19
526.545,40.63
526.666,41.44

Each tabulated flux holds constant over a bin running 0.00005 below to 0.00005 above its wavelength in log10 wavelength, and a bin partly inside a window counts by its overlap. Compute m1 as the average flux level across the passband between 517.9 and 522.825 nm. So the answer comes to 43.1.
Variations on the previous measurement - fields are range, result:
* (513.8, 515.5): 43.8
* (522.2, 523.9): 44.1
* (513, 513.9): 45.1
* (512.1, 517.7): 43.4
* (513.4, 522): 42.9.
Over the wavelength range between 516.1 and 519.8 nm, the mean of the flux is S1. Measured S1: 41.1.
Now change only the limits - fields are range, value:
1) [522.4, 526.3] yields 44.4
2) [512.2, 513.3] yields 45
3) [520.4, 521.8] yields 43.6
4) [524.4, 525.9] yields 45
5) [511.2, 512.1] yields 47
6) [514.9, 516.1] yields 45.2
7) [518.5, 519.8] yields 42.6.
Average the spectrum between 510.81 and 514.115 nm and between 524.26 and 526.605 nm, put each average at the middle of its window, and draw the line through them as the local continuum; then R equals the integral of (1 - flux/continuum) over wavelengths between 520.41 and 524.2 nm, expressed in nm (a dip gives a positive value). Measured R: 0.039 nm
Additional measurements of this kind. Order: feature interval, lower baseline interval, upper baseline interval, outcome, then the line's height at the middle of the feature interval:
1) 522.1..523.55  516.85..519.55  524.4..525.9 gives -0.01 nm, 43.6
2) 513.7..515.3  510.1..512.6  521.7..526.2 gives 0.07 nm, 45.8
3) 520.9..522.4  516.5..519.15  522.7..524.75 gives -0.06 nm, 43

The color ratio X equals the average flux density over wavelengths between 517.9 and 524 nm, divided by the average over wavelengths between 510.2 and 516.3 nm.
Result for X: 0.96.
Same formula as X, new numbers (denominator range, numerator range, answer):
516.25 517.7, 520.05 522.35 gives 1.11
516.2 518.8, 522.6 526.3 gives 1.10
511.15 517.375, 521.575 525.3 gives 1.01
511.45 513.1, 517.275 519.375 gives 0.90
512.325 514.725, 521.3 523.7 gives 1.00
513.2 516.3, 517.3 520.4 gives 0.95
